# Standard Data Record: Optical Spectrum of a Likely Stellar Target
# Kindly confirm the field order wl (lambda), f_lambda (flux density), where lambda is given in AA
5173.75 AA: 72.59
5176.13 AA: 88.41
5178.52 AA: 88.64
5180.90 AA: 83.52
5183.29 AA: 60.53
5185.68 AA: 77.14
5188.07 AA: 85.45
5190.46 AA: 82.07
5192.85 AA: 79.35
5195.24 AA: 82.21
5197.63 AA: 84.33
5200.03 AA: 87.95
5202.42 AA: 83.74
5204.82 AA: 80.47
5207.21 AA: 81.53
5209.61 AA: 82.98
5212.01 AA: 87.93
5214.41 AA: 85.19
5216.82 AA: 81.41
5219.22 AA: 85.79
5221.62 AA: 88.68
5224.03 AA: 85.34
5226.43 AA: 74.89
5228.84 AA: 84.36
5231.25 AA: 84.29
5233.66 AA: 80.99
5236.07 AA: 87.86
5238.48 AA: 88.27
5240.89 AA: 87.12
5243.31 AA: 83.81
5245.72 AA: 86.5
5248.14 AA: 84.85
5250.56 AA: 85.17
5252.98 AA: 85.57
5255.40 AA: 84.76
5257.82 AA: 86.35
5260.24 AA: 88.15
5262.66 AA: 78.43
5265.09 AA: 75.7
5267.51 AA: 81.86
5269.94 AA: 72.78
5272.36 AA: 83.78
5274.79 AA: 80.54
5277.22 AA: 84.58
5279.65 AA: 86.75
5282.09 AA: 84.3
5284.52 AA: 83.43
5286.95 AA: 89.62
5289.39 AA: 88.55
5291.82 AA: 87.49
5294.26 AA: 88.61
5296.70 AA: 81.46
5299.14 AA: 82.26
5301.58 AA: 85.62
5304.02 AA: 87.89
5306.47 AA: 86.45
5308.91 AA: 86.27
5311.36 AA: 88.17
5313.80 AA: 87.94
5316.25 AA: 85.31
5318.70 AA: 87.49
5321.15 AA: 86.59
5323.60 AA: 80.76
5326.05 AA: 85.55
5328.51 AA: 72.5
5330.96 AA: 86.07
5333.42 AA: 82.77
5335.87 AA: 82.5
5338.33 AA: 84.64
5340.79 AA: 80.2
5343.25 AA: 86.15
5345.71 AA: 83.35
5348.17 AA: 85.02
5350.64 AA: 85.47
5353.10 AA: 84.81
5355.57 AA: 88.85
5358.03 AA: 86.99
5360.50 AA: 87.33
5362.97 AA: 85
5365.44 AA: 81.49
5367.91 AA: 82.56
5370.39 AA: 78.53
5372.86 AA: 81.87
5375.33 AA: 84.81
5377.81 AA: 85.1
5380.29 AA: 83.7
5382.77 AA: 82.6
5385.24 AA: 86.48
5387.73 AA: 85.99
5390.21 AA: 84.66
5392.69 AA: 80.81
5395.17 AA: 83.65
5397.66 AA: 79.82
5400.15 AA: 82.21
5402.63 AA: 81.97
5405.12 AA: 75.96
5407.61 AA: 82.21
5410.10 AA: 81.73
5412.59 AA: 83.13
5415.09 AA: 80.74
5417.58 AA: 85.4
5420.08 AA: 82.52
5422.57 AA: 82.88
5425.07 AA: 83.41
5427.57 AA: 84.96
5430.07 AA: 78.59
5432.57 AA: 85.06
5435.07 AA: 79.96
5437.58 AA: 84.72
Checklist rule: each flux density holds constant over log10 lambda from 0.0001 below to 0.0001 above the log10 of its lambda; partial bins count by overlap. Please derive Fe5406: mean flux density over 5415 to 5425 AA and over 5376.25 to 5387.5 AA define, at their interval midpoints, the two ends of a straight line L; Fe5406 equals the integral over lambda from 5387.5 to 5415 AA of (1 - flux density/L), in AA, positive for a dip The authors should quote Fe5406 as 0.7 AA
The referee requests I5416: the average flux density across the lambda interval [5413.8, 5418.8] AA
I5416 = 83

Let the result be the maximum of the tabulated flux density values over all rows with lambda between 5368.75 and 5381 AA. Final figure 85.1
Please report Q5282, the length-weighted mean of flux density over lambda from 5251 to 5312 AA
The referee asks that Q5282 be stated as 84.4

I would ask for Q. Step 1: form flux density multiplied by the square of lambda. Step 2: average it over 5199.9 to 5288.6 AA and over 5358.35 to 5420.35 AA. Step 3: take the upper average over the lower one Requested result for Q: 1.04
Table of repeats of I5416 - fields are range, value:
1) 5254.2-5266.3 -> 82.7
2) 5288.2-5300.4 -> 85.7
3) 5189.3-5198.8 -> 82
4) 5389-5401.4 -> 82.3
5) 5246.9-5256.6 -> 85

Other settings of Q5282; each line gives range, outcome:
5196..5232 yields 83.9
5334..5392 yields 84.2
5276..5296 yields 86.5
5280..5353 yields 84.9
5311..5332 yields 84.3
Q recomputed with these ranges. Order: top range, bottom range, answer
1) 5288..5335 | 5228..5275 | 1.04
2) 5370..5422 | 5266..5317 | 1.01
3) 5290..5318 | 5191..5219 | 1.07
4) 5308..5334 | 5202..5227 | 1.05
